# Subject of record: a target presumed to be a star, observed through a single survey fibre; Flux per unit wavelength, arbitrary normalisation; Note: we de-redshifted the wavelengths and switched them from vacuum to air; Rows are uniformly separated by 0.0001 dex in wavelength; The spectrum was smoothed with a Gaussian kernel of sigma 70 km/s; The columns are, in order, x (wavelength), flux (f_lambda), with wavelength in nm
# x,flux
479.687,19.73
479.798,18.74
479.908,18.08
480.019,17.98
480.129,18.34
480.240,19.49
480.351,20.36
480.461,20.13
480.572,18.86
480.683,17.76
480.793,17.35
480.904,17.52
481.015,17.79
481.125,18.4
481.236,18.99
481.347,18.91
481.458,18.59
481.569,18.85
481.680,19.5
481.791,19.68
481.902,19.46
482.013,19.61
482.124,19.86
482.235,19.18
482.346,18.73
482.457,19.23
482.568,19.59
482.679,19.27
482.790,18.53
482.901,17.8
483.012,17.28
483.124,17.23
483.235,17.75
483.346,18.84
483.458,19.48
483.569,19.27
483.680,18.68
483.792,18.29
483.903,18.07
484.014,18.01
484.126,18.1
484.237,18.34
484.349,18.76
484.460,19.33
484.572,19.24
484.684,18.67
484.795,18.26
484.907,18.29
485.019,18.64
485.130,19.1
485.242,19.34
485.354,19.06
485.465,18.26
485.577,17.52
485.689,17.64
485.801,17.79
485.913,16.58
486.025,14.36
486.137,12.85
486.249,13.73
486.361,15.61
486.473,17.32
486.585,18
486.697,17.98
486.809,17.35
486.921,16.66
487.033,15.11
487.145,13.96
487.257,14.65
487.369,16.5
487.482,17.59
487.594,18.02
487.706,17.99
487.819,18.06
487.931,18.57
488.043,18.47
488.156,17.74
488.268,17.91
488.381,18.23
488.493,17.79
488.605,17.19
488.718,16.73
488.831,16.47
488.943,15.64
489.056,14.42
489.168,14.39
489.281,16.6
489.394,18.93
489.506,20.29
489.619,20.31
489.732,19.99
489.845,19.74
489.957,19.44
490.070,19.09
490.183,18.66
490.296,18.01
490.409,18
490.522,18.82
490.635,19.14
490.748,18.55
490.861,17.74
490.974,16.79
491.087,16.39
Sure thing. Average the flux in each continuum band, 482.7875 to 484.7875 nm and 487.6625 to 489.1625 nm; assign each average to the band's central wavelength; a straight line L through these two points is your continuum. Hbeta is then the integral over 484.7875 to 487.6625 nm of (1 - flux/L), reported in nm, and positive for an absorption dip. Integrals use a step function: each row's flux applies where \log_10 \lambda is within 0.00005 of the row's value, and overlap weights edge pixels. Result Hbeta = 0.14 nm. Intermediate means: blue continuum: 18.4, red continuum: 17.2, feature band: 16.9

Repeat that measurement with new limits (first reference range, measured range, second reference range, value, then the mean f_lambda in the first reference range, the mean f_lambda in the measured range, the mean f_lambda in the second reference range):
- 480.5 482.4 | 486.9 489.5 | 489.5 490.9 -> 0.28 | 18.8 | 16.9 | 19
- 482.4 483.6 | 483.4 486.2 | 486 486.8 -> -0.15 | 18.6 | 18.1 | 15.8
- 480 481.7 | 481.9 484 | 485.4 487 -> -0.10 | 18.7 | 18.7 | 16.5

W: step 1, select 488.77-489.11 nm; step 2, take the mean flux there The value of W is 15.5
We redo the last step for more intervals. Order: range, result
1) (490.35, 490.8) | 18.6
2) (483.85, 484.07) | 18.1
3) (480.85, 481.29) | 18.2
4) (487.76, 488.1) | 18.3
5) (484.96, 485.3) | 19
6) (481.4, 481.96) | 19.2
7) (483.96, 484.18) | 18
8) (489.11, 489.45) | 16.6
